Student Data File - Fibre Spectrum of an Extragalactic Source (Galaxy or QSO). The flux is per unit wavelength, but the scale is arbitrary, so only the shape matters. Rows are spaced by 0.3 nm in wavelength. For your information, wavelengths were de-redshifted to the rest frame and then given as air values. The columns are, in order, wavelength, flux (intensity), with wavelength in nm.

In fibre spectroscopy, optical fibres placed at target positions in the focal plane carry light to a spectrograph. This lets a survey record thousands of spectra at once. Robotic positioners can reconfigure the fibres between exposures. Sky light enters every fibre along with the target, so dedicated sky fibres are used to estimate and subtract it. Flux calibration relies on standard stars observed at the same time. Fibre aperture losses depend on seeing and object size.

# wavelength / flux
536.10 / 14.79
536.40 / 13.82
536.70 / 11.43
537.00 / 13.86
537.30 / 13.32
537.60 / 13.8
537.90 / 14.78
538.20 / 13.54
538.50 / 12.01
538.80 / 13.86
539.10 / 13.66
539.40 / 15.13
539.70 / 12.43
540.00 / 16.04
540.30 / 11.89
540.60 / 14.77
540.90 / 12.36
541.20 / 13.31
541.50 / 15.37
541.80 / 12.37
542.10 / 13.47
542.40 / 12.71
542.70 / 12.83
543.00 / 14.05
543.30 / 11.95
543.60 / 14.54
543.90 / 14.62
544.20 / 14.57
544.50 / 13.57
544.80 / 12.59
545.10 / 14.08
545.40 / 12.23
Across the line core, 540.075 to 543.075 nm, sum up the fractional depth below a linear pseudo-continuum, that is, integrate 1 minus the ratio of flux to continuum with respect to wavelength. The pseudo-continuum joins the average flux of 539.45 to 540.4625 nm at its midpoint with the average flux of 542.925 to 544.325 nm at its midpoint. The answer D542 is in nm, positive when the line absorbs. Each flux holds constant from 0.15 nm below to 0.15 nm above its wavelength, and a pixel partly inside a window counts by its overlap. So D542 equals 0.09 nm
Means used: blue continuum 13.6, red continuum 13.9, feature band 13.4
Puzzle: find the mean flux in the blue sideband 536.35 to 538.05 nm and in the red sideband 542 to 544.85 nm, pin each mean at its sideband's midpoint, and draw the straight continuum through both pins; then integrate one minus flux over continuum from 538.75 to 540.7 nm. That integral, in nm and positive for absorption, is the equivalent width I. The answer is -0.07 nm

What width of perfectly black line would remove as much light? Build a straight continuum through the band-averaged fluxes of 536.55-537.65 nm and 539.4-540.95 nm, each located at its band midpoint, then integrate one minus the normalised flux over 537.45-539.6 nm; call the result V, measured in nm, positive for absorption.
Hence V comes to -0.07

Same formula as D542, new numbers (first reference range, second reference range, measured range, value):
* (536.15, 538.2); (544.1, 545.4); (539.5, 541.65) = -0.037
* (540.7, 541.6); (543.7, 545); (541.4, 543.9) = 0.056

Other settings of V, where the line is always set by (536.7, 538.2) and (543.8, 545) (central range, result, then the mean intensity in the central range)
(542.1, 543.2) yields 0.05 nm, 13.2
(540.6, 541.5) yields 0.01 nm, 13.6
